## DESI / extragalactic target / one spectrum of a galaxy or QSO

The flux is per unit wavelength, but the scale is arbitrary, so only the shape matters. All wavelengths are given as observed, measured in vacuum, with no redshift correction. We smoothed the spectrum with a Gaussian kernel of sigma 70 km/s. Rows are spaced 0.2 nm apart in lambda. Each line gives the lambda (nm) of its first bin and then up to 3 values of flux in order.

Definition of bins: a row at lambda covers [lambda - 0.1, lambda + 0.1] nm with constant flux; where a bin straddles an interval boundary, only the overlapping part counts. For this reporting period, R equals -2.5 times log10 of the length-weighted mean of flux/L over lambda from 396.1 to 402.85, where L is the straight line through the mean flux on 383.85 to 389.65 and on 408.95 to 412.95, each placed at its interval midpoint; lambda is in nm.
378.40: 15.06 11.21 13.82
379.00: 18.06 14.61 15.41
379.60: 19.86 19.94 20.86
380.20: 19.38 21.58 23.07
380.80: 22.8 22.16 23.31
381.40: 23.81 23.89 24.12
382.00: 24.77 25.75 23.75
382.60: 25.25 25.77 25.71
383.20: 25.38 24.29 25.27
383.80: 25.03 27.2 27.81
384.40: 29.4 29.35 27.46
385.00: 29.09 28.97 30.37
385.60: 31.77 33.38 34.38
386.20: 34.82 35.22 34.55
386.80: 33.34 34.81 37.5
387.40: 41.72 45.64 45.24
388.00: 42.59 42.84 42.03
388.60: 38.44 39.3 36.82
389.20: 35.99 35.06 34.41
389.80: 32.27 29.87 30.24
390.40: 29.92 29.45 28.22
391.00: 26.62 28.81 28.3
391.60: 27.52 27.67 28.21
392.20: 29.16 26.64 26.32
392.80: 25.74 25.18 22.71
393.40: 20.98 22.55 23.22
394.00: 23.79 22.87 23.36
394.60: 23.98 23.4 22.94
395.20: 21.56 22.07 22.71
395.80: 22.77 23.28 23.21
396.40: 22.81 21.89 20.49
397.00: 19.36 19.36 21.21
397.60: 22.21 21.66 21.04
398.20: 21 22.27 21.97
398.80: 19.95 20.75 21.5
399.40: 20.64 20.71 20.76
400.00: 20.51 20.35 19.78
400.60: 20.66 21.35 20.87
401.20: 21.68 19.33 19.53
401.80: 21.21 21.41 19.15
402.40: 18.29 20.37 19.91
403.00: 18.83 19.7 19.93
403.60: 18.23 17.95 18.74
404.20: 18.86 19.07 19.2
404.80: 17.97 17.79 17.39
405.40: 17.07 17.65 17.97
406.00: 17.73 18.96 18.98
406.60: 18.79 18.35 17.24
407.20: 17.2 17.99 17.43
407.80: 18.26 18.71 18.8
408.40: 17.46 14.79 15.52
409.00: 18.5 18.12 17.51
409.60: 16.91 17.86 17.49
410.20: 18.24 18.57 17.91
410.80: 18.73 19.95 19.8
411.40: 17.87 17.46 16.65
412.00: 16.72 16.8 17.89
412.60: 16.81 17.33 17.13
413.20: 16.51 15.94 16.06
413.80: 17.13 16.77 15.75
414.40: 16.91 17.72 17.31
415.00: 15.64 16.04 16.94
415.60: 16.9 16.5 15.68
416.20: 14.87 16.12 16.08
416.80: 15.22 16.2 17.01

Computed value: 0.24 mag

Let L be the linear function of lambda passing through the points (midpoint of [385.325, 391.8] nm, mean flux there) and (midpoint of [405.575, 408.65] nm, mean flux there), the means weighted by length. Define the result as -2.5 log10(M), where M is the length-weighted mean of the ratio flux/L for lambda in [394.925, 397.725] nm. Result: 0.257 mag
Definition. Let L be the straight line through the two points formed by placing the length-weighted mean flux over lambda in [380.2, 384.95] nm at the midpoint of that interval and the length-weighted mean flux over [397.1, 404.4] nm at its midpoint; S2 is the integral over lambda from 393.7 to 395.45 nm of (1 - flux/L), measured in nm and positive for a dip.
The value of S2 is -0.091 nm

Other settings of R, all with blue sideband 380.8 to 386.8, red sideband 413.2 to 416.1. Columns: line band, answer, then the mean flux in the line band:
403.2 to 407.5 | 0.09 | 18.3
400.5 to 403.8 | 0.06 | 20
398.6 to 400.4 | 0.07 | 20.7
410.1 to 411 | -0.03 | 18.5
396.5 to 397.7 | 0.11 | 20.8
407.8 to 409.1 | 0.08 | 17.4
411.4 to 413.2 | 0.02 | 17.1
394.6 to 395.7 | 0.04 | 22.7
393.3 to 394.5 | 0.06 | 22.8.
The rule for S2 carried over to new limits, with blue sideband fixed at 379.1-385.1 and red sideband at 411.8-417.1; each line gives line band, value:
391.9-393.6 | -0.32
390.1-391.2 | -0.35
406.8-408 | 0.02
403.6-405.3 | 0.04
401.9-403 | -0.03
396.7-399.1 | -0.08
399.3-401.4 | -0.10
